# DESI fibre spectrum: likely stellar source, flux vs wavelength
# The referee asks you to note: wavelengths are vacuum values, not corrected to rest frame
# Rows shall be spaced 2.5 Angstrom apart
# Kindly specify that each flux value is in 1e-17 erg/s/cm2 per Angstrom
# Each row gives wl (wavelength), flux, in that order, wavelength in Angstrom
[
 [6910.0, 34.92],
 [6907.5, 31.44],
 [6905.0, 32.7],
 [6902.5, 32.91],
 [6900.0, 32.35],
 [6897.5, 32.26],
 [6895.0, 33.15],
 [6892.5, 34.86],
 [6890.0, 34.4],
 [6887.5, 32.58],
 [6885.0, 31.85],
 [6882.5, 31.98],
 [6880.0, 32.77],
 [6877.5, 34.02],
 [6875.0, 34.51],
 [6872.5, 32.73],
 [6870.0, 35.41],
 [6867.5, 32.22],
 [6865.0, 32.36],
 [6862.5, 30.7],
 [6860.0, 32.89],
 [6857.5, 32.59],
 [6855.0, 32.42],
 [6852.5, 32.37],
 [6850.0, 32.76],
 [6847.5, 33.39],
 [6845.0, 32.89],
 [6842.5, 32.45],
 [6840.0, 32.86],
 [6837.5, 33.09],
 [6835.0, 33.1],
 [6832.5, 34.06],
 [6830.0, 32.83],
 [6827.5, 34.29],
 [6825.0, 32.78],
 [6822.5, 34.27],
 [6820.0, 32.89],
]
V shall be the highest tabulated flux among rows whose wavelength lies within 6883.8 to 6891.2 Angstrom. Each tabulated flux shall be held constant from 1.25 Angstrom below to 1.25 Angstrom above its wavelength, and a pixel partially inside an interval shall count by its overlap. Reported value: 34.4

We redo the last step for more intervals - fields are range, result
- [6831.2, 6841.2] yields 34.06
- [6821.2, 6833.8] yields 34.29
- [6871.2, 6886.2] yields 34.51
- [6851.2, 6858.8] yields 32.59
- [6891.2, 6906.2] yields 34.86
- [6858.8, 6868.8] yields 32.89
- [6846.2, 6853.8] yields 33.39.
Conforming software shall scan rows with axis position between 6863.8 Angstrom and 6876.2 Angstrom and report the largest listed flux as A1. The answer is 35.41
